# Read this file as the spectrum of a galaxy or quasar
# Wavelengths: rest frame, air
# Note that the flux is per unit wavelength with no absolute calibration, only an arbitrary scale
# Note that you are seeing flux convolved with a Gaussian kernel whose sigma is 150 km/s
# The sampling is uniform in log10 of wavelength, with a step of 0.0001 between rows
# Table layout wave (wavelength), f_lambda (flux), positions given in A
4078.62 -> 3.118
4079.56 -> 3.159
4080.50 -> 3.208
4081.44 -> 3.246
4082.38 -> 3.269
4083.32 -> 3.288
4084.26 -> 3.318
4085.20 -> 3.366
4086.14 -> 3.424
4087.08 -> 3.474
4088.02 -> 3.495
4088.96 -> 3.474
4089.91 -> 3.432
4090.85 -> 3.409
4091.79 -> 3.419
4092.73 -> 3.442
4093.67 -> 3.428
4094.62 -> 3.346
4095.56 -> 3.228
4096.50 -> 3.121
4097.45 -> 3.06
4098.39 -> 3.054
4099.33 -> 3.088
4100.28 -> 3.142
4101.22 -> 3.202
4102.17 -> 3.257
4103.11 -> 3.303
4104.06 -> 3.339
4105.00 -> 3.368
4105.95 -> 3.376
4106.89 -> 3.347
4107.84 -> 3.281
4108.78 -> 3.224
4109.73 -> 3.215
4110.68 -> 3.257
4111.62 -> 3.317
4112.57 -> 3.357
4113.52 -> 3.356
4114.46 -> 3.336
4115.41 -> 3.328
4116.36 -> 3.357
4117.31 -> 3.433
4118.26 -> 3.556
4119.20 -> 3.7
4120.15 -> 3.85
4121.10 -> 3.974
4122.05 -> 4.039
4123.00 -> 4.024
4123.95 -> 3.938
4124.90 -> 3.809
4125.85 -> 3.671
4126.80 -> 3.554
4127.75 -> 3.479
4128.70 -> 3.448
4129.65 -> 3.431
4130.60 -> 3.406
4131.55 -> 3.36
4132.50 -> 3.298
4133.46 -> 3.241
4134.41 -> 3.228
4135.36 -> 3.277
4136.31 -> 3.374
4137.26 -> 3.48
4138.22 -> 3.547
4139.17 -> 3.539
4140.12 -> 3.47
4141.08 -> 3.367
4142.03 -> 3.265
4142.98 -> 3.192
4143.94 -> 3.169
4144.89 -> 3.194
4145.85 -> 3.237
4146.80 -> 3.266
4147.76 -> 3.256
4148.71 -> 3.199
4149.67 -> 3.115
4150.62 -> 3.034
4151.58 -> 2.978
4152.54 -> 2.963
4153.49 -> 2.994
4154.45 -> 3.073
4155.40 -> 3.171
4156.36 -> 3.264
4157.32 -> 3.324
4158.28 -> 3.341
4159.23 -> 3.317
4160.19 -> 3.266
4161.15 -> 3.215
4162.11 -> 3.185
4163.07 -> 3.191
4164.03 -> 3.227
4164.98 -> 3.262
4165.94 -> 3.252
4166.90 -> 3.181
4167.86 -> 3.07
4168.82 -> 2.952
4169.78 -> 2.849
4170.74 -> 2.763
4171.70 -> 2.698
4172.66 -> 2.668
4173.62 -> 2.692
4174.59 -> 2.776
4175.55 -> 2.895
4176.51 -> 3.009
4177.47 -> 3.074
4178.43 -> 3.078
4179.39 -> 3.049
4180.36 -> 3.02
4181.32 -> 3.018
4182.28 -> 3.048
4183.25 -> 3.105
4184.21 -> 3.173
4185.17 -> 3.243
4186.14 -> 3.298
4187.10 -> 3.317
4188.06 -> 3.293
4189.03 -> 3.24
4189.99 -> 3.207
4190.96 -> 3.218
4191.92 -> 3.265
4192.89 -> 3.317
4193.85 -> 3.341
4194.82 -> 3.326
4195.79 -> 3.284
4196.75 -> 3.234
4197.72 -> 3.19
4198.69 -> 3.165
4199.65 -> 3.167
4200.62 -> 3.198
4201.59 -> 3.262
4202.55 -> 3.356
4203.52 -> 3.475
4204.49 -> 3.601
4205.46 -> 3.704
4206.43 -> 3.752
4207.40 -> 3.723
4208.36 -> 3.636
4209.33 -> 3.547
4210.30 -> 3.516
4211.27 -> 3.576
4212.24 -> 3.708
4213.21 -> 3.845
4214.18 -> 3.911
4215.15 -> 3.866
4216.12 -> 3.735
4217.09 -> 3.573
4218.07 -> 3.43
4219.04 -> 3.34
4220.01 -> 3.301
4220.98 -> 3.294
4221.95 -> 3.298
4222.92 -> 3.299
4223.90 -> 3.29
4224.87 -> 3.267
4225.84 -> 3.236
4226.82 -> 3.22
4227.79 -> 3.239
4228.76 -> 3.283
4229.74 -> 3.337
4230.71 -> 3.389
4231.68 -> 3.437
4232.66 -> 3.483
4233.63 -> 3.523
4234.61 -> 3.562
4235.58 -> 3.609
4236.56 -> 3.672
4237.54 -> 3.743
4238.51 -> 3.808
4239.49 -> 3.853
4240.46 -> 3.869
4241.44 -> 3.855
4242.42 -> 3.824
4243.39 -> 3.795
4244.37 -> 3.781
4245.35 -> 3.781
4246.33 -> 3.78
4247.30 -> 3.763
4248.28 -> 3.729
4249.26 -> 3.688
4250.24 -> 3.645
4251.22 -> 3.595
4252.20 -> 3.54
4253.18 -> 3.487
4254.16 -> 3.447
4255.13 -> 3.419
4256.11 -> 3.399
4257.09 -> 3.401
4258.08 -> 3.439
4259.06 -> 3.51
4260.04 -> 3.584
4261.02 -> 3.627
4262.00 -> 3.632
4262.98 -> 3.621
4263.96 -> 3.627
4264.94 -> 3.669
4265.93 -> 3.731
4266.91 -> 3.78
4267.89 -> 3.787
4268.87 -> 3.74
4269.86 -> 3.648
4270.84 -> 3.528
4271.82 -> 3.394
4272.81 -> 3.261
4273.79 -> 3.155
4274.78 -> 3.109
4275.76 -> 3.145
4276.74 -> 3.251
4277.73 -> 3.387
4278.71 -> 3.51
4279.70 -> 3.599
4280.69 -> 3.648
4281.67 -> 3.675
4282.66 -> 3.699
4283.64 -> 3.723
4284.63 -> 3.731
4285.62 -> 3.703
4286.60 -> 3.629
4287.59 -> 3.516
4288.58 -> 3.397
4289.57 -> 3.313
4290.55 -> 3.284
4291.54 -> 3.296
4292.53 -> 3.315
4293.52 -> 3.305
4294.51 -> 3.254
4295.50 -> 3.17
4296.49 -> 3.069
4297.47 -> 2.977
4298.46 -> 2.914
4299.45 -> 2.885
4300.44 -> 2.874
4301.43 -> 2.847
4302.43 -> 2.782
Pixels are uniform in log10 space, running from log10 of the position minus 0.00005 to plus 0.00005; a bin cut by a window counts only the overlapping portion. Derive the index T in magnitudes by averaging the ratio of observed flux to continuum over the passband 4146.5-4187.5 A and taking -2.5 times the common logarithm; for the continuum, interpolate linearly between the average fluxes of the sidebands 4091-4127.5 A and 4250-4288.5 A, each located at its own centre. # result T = 0.12 mag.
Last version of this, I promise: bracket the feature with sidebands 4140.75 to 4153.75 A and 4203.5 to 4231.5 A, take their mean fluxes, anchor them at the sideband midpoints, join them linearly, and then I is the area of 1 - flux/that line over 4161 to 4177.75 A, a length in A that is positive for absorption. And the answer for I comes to 1.4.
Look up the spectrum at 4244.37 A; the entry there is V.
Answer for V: 3.781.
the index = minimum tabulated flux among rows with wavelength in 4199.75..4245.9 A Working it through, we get 3.198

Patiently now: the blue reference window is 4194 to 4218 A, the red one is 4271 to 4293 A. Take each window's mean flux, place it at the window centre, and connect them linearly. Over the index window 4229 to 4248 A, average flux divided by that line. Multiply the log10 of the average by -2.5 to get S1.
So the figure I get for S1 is -0.06 mag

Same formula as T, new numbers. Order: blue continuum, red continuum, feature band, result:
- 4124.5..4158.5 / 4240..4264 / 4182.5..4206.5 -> 0.05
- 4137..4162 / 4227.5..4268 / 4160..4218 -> 0.04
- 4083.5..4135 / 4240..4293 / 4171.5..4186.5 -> 0.16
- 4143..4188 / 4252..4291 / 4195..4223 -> -0.07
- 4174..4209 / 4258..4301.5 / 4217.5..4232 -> 0.00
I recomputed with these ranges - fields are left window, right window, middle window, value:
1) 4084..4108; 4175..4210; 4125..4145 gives -0.6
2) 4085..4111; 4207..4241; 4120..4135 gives -1.1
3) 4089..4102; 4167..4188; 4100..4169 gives -4.5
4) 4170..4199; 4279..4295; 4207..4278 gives -4.8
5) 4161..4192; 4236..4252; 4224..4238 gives 0.8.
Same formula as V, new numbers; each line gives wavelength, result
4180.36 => 3.02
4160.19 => 3.266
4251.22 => 3.595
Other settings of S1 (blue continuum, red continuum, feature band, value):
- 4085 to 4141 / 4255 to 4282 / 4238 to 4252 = -0.08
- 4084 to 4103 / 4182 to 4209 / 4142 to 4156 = 0.06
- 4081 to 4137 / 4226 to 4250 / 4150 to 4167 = 0.10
